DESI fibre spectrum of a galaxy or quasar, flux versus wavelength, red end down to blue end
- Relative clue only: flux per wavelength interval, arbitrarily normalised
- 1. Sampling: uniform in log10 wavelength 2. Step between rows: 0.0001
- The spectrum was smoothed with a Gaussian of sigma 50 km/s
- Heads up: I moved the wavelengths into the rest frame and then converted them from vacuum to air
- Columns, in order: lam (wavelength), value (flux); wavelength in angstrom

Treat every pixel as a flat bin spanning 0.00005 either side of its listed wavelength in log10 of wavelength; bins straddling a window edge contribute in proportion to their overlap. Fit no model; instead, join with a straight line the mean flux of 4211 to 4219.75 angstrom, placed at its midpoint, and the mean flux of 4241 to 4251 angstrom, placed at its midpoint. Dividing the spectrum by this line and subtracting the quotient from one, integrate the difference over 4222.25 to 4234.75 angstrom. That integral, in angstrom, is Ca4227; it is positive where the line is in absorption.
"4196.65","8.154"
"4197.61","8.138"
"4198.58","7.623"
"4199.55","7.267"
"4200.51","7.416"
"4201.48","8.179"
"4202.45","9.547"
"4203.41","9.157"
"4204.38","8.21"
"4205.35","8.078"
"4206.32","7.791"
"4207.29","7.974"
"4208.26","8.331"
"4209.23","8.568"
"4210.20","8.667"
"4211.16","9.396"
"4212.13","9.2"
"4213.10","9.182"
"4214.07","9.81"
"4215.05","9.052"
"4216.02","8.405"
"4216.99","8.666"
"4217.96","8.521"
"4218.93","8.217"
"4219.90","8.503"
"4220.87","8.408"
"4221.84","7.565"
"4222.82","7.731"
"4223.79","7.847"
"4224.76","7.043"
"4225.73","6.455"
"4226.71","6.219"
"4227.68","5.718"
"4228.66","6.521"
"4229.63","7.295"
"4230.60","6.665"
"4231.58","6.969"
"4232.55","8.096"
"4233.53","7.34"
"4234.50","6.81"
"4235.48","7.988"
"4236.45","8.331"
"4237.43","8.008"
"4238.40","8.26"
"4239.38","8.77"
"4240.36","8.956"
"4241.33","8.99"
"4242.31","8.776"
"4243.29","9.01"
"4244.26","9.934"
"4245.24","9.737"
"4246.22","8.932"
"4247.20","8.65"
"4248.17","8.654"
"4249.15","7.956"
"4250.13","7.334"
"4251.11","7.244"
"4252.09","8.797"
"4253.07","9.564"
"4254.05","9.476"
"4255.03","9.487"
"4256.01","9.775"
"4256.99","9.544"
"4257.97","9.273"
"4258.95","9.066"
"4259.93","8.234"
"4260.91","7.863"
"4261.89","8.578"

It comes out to 2.6 angstrom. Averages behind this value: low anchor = 8.9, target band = 6.98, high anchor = 8.73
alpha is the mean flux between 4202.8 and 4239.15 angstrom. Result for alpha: 7.98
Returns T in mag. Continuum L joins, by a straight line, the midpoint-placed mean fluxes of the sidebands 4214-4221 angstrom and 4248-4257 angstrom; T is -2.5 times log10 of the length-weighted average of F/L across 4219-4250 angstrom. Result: 0.10 mag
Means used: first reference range 8.64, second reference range 8.74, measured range 7.94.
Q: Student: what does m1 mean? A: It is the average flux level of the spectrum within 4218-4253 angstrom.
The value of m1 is 7.96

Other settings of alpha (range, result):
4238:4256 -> 8.83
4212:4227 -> 8.17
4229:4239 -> 7.58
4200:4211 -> 8.39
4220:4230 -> 7.13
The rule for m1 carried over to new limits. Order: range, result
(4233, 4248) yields 8.57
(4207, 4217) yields 8.87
